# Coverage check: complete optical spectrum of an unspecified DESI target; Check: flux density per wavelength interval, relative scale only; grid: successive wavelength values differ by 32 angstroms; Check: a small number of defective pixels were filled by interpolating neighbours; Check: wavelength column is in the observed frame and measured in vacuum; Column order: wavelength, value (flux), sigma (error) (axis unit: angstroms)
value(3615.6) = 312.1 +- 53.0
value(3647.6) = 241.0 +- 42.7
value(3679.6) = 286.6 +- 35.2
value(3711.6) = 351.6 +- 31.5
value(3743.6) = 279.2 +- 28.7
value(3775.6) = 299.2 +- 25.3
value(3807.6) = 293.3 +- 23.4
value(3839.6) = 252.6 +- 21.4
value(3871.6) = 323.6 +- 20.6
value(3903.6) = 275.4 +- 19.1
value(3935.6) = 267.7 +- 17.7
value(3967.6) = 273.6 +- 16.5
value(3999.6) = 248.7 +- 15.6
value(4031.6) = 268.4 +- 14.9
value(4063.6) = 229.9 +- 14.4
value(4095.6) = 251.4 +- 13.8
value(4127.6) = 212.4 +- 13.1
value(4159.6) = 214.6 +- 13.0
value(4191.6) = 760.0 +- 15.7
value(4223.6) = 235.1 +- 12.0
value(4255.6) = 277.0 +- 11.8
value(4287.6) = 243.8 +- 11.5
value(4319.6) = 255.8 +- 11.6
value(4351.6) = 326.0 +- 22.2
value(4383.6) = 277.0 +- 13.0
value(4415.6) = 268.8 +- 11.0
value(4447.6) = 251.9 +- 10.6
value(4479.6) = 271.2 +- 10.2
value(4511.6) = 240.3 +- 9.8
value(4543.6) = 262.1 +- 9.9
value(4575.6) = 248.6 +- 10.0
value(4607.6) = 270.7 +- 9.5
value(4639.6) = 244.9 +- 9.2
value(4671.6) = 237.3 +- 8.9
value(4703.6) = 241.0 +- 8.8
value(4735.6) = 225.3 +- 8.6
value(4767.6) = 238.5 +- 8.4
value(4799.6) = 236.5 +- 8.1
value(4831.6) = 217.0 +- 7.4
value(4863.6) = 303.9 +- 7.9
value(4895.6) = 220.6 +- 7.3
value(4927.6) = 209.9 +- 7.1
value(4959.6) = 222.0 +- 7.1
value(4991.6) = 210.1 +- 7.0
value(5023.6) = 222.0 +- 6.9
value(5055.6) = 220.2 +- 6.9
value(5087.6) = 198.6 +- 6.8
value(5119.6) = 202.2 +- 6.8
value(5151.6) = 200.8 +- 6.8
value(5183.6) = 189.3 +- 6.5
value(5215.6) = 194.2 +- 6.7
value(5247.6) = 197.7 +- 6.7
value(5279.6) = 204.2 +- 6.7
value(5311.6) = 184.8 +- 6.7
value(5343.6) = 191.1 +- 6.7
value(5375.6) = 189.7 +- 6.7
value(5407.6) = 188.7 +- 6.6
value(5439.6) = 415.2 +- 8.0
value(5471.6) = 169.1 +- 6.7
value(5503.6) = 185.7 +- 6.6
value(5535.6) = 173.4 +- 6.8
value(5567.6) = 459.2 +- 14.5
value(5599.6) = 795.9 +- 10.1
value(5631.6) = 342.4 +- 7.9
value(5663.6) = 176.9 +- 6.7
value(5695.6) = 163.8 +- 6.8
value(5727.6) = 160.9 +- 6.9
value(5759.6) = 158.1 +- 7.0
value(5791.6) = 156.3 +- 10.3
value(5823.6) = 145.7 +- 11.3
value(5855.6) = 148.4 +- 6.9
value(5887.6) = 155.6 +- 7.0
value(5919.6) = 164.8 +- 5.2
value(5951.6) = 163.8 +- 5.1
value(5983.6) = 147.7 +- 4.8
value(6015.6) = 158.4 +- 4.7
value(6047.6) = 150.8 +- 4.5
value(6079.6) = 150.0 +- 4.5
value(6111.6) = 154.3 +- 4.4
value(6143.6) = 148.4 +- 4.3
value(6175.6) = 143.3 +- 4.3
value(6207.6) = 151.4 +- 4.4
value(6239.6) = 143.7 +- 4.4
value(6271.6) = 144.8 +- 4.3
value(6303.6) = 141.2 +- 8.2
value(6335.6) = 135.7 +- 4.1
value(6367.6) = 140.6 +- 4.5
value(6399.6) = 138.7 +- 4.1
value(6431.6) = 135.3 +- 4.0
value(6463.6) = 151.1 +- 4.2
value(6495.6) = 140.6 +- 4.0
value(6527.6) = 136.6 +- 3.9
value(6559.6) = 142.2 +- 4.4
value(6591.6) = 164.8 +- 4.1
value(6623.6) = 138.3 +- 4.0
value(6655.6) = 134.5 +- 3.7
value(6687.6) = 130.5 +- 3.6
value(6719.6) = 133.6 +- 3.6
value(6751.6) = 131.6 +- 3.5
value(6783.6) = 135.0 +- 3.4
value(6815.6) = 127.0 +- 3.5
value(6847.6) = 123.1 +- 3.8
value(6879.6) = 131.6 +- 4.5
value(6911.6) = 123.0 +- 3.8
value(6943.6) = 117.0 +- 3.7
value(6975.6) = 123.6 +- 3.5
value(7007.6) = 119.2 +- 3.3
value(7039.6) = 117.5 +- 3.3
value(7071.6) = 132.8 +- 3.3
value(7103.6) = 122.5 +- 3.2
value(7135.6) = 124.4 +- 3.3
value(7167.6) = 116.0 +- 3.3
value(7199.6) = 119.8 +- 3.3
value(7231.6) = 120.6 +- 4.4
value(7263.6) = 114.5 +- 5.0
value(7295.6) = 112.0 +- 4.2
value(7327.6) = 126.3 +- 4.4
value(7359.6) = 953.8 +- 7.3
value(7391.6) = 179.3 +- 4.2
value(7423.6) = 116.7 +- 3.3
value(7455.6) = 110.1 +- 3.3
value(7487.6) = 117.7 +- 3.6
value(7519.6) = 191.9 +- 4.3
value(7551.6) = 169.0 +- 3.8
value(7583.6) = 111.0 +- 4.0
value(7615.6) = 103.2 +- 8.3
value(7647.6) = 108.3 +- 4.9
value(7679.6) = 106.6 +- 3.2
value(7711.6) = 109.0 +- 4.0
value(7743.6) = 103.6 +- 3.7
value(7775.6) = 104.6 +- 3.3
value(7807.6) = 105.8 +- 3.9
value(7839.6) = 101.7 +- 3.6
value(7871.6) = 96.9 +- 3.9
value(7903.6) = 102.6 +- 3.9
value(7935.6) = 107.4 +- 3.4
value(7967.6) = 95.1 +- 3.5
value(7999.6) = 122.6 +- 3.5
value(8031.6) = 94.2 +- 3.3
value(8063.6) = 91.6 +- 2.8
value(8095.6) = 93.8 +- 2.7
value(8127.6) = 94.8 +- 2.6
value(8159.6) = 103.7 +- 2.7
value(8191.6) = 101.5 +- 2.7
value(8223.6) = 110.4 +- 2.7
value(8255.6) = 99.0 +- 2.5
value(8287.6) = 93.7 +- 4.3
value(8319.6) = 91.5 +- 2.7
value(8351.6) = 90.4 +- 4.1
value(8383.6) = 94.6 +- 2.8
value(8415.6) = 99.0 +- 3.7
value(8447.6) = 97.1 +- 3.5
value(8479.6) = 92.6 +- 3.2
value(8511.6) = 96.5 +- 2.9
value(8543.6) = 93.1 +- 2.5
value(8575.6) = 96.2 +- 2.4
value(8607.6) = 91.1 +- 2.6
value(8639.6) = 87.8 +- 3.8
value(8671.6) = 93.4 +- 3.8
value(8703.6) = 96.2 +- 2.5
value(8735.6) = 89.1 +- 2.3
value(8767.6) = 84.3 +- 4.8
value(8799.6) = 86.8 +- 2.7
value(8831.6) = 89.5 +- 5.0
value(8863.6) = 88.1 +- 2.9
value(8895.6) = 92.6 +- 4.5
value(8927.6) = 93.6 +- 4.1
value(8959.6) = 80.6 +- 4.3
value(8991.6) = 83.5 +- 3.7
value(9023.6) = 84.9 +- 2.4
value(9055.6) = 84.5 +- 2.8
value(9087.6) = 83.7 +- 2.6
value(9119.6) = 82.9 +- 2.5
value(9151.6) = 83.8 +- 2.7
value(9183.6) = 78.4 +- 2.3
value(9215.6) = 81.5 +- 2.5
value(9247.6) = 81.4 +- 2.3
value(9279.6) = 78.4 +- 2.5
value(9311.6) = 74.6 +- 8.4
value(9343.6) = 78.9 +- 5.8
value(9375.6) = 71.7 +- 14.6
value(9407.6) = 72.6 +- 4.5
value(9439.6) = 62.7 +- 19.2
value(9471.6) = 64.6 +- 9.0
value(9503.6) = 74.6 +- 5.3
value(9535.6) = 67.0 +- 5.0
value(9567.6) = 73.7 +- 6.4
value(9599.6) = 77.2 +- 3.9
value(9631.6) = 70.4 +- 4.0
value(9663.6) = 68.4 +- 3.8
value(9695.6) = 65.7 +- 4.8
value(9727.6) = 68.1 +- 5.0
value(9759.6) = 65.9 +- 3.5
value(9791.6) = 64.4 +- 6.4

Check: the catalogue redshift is 0.121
